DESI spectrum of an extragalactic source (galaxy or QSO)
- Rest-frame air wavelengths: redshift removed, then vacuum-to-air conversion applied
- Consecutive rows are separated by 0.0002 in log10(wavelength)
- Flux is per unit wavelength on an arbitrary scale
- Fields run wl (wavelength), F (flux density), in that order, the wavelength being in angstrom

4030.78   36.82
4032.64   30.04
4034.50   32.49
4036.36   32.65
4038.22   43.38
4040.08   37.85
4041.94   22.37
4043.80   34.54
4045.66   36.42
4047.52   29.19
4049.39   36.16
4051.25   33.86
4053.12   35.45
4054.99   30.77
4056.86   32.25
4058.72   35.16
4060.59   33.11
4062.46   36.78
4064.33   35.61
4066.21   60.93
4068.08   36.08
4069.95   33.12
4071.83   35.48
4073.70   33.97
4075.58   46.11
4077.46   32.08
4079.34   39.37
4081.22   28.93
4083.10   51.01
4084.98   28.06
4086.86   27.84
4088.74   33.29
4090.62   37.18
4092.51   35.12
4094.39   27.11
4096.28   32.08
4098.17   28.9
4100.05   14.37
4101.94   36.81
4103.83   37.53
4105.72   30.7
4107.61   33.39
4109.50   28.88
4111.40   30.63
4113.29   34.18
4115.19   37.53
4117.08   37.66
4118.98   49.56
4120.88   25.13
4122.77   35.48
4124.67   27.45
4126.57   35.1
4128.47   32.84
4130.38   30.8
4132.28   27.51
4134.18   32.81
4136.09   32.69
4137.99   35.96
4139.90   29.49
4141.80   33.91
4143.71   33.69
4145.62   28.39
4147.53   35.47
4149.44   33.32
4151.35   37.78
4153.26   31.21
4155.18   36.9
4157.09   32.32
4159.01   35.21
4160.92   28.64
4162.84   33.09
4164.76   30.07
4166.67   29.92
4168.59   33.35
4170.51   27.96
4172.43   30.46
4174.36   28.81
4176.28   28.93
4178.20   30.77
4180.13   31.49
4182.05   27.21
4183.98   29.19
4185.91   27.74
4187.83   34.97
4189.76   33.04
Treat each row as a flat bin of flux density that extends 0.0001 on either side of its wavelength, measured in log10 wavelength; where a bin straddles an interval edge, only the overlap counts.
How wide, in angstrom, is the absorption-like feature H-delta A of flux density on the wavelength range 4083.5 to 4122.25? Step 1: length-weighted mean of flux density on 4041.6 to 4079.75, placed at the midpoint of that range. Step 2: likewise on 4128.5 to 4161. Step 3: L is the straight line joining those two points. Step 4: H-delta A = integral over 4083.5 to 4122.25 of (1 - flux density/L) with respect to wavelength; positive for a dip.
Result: 1.9 angstrom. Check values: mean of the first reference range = 35.8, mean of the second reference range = 32.8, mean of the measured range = 32.6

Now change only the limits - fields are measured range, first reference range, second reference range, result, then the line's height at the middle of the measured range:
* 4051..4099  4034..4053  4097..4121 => -2.7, 33.5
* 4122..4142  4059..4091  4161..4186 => 0.5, 32.9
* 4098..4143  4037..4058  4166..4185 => -1.5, 31.5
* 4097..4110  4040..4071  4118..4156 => 1.5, 34.1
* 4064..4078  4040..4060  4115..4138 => -2.7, 33.1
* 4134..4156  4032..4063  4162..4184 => -1.8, 30.9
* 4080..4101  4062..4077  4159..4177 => 3.5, 37.6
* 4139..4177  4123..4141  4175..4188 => -1.5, 30.7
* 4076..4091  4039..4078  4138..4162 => 0.0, 35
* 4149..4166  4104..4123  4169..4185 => -1.2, 31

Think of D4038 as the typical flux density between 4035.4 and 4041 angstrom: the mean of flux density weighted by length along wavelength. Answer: 37.9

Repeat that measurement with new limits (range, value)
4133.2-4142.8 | 33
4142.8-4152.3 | 33.7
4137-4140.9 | 32.8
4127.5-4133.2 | 30.4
